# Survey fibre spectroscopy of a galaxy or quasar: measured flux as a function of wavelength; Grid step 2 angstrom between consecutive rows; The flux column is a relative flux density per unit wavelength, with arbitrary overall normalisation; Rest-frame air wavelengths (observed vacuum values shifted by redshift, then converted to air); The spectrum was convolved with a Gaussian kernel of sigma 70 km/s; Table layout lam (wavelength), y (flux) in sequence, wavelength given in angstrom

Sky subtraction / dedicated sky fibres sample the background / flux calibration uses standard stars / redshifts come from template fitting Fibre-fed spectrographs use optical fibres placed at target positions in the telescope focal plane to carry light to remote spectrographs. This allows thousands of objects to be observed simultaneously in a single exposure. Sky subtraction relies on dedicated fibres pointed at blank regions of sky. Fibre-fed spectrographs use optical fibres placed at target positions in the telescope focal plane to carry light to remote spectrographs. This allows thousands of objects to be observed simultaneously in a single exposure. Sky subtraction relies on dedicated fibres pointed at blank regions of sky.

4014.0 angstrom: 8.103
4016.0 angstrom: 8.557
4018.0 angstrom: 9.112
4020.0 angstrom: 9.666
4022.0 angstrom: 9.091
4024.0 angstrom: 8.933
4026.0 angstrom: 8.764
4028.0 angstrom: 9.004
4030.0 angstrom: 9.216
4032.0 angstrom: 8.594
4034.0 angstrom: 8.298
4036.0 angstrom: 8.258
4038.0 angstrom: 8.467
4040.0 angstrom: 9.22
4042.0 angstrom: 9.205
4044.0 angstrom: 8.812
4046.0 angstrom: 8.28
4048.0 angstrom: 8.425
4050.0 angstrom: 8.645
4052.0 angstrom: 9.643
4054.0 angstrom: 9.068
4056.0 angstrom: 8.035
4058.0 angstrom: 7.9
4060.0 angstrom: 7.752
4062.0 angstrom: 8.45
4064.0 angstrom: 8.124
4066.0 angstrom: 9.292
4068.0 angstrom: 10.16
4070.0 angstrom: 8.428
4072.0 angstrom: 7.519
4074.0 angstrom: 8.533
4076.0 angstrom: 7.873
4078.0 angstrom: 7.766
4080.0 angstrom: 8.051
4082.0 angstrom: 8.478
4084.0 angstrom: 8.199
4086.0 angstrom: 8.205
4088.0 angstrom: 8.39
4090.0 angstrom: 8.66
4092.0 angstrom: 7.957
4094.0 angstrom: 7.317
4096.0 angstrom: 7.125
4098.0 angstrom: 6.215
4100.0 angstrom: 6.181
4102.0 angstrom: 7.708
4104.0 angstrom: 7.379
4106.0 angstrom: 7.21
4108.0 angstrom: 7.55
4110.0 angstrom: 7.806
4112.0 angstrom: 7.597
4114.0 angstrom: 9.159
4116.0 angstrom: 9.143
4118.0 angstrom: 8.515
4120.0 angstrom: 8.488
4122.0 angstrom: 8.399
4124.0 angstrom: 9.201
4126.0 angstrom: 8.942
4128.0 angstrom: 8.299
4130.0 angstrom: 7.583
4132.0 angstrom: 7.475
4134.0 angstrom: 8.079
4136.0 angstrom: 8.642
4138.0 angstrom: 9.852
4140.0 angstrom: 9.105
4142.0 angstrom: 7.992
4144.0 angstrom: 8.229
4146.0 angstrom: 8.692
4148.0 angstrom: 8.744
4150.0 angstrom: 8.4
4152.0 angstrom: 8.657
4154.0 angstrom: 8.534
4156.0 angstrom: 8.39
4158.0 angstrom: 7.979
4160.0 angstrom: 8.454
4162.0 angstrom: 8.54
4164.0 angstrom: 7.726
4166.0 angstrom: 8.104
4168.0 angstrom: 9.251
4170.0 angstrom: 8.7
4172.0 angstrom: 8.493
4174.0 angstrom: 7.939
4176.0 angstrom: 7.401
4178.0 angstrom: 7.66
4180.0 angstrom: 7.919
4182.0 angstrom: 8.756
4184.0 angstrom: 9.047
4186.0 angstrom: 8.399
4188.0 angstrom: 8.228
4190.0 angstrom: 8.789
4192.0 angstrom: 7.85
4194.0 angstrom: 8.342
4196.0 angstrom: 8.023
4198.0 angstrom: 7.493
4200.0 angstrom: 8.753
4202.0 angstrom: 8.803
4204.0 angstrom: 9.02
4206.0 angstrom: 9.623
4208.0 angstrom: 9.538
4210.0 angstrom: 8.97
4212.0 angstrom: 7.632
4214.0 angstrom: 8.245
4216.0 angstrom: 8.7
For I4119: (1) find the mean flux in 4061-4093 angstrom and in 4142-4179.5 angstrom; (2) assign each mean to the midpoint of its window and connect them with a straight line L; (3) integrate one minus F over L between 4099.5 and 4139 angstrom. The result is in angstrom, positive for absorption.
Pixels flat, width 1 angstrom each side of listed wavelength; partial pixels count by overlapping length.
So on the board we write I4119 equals 0.8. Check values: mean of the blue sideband 8.38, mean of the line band 8.19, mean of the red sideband 8.31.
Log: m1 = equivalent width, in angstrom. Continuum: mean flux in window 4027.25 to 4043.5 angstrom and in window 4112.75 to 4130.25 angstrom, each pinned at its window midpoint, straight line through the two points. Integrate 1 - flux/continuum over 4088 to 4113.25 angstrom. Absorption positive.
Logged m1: 3.6 angstrom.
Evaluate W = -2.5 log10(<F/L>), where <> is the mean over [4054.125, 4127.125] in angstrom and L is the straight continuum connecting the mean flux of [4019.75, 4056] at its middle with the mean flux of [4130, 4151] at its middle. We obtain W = 0.07 mag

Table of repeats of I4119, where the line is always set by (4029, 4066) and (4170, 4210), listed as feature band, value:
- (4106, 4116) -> 0.6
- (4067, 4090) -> 0.6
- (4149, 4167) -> 0.4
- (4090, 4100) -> 1.6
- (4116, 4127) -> -0.3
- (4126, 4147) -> 0.2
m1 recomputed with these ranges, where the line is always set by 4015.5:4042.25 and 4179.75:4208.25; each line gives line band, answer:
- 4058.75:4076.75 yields 0.71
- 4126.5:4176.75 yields 1.54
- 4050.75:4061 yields 0.40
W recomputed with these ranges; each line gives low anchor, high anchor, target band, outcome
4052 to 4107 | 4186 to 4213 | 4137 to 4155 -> -0.05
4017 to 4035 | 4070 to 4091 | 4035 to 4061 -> 0.01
